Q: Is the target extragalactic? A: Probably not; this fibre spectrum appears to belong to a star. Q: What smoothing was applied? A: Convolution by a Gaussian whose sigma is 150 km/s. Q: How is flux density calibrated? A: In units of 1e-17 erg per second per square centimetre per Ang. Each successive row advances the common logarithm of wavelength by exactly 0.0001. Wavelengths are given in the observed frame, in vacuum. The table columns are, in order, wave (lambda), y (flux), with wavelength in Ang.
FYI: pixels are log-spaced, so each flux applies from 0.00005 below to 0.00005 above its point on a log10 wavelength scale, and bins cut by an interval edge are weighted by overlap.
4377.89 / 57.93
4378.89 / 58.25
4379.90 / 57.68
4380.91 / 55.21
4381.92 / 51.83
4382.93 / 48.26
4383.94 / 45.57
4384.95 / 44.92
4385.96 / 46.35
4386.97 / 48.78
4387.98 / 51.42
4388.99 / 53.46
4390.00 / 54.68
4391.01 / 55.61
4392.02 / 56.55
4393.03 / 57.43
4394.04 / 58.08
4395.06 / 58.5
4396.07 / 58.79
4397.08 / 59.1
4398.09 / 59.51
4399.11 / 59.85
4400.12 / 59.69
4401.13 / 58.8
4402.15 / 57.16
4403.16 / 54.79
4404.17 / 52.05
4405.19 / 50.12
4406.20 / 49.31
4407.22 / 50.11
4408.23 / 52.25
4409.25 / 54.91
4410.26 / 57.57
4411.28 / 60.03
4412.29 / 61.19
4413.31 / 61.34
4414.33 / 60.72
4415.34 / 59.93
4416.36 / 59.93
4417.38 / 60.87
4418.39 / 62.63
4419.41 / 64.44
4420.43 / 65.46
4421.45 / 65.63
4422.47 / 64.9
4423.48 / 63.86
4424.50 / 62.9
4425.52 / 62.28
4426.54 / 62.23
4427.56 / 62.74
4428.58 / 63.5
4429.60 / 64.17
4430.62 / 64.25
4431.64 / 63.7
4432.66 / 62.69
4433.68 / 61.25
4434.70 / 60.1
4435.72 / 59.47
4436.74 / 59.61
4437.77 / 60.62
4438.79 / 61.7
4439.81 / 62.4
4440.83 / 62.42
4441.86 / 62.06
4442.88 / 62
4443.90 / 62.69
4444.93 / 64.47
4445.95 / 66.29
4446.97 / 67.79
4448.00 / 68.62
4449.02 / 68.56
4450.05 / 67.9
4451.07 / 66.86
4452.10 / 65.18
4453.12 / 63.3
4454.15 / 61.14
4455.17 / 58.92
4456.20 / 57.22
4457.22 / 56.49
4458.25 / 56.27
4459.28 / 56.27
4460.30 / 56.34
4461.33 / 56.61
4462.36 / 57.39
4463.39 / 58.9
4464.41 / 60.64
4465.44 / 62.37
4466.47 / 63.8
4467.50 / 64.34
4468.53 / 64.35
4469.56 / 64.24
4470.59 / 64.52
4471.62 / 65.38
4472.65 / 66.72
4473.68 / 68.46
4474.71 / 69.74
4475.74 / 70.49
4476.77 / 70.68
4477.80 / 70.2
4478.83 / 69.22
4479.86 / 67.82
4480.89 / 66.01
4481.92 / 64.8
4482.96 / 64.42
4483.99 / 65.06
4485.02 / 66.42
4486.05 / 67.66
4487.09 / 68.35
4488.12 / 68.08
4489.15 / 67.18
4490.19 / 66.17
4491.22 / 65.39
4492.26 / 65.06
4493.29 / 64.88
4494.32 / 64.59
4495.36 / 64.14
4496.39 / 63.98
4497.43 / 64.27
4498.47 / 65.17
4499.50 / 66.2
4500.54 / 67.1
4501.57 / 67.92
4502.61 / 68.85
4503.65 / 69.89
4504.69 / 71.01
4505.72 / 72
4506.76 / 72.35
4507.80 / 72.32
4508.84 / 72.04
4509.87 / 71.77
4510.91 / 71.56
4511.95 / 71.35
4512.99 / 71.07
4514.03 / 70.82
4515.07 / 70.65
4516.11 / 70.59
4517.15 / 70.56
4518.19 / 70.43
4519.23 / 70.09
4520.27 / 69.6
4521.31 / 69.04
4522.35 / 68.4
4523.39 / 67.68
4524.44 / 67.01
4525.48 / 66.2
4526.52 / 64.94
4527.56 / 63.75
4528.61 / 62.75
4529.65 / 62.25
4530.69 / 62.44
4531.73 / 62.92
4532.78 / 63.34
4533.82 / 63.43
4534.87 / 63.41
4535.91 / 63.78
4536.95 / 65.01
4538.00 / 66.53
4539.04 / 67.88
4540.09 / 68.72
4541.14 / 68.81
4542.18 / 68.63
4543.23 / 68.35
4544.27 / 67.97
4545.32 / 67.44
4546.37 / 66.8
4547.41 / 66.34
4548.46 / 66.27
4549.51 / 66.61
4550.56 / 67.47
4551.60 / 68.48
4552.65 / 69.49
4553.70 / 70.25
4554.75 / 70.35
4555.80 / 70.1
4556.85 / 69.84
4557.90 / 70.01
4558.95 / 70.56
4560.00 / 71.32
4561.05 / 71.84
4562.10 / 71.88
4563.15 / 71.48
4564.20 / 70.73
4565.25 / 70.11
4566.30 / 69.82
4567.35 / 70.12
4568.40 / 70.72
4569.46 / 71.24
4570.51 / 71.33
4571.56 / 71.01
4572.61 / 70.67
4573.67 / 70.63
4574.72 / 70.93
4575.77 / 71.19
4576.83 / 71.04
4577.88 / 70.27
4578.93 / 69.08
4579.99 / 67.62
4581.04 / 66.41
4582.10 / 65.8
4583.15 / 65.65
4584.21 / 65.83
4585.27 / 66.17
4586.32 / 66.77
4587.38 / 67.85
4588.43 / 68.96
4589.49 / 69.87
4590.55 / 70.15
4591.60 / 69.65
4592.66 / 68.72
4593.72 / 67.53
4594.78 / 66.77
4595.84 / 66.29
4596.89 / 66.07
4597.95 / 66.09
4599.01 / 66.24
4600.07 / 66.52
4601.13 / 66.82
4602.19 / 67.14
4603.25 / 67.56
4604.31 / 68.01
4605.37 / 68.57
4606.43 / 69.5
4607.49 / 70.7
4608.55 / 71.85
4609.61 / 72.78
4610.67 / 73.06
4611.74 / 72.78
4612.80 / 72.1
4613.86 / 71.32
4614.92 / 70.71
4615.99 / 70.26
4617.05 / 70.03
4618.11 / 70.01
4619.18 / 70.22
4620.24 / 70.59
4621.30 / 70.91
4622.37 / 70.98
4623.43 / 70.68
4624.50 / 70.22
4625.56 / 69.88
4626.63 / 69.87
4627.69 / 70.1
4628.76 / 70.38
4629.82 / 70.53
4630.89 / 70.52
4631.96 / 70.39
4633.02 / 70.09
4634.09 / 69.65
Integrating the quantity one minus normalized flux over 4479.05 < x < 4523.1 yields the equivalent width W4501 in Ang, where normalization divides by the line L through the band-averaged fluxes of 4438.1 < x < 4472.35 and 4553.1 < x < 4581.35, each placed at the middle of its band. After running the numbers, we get -1.71 Ang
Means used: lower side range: 62.4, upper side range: 70.4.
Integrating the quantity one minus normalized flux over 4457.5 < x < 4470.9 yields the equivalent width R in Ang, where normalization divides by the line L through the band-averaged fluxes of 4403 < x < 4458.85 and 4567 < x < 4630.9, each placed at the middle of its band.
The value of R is 0.5 Ang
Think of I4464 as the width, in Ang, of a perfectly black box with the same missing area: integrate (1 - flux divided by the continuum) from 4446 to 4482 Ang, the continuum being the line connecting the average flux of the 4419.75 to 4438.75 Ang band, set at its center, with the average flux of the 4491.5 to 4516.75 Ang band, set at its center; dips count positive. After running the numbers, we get 0.9 Ang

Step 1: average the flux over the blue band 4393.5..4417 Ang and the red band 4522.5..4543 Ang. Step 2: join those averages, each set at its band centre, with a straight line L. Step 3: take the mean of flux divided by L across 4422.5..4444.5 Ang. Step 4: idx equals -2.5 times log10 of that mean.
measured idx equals -0.06 mag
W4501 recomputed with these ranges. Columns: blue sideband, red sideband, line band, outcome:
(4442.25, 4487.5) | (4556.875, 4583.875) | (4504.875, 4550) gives -0.1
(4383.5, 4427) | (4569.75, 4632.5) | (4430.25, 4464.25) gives -1.1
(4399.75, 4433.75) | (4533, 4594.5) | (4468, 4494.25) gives -1.3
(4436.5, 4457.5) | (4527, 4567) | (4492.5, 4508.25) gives -0.5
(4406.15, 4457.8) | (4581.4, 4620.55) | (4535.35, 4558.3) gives -0.5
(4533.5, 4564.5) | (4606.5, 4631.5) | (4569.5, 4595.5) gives 0.3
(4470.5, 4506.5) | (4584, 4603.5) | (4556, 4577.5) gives -1.1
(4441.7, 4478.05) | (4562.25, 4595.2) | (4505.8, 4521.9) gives -1.2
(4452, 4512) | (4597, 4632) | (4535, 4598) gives -0.4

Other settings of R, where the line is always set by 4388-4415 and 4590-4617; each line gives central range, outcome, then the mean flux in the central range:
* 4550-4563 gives -0.8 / 70.2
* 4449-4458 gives -0.4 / 62.3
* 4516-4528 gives -0.8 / 68.2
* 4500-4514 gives -1.7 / 70.7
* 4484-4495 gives -0.8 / 66.3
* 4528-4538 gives 0.2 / 63.4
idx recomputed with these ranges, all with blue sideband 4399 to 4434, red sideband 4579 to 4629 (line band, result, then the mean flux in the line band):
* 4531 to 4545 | -0.004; 66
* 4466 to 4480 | -0.075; 67.1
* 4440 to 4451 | -0.067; 65.3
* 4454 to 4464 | 0.081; 57.5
